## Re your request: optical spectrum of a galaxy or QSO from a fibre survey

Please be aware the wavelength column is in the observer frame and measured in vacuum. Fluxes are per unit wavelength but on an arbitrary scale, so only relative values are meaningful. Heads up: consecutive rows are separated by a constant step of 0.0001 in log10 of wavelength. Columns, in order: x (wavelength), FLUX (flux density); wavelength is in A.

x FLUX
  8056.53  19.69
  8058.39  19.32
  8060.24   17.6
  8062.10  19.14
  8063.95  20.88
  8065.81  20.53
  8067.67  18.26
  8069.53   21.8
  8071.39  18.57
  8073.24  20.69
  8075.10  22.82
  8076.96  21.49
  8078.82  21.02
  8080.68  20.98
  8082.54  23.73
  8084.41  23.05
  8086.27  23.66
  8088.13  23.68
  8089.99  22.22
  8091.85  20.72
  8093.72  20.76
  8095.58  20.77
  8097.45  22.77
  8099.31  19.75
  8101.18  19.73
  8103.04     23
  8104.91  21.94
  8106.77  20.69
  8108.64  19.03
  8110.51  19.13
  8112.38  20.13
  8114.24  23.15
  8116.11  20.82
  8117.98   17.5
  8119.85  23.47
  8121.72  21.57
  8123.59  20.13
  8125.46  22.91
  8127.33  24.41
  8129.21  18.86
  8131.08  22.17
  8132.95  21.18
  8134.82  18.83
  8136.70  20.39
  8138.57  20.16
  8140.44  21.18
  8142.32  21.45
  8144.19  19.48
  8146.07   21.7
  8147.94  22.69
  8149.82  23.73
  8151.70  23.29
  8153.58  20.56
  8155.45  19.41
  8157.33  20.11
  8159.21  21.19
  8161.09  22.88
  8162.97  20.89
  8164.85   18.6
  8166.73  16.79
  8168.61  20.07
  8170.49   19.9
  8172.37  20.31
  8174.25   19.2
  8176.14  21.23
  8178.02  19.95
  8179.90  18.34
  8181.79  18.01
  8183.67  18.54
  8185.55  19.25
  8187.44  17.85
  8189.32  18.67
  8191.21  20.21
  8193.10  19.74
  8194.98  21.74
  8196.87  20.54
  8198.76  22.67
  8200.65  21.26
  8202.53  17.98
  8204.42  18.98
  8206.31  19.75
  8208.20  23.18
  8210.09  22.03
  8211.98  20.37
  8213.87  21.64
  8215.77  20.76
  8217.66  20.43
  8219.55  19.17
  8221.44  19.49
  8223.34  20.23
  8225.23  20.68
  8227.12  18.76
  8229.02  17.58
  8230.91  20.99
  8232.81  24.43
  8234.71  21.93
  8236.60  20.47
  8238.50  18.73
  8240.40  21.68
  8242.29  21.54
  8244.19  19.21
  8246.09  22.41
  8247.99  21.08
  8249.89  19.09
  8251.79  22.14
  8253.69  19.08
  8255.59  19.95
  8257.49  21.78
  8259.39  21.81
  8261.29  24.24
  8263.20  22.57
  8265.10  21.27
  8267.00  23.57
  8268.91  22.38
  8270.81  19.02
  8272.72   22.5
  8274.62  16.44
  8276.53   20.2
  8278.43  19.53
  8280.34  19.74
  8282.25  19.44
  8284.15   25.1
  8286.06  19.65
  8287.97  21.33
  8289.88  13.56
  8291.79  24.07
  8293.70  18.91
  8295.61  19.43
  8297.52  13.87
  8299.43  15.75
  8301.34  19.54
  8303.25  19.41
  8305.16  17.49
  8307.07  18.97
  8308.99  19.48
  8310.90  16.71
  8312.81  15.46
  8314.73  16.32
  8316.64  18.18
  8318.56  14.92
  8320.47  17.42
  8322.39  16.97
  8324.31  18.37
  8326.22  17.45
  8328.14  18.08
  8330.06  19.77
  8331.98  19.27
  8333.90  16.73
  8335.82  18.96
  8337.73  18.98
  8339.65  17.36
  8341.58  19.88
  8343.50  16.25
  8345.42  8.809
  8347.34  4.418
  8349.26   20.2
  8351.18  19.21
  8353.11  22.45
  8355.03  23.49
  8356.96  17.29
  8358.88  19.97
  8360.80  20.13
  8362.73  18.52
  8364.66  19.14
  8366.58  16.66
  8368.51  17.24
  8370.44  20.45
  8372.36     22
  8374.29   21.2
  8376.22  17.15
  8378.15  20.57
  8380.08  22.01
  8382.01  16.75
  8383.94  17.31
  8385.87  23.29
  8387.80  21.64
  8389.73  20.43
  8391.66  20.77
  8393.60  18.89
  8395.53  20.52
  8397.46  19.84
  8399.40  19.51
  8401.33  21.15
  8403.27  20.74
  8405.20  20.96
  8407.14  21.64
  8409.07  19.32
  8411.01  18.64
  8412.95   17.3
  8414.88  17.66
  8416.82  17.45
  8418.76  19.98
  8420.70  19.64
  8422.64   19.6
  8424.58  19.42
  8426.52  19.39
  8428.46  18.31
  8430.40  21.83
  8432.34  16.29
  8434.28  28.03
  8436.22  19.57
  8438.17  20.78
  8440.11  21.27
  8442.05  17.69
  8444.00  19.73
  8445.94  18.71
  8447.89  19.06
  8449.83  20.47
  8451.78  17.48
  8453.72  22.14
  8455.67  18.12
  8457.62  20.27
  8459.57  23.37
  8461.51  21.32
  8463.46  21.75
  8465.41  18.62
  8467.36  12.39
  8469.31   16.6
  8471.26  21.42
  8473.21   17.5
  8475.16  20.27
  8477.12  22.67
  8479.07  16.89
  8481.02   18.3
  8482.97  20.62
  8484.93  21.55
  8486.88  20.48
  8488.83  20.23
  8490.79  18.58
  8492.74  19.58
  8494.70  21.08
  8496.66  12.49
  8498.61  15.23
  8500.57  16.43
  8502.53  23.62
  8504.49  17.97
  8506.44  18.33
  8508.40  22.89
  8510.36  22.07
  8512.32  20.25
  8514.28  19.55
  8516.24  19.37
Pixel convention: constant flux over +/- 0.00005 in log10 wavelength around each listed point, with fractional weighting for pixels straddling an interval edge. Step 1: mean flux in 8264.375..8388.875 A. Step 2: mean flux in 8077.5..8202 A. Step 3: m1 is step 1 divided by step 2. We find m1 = 0.90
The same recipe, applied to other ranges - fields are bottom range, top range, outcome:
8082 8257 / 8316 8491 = 0.93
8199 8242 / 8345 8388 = 0.91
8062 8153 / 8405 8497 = 0.92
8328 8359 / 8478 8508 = 1.07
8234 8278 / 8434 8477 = 0.94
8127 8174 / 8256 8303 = 0.97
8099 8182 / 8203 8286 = 1.00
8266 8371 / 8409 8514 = 1.06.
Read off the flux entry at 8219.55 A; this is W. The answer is 19.17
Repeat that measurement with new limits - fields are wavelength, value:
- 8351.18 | 19.21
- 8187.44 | 17.85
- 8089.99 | 22.22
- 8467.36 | 12.39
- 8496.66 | 12.49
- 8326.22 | 17.45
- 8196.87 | 20.54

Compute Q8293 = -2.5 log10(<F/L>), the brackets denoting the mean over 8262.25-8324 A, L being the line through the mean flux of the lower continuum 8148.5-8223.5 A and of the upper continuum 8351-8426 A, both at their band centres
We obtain 0.05 mag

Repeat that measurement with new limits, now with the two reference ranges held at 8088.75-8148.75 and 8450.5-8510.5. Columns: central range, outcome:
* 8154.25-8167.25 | 0.04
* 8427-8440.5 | -0.07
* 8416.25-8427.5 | 0.02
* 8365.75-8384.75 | 0.04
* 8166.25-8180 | 0.06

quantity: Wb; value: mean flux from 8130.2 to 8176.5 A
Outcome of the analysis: 20.7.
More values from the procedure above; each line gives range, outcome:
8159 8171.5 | 20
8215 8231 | 19.7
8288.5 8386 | 18.1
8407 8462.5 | 19.8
